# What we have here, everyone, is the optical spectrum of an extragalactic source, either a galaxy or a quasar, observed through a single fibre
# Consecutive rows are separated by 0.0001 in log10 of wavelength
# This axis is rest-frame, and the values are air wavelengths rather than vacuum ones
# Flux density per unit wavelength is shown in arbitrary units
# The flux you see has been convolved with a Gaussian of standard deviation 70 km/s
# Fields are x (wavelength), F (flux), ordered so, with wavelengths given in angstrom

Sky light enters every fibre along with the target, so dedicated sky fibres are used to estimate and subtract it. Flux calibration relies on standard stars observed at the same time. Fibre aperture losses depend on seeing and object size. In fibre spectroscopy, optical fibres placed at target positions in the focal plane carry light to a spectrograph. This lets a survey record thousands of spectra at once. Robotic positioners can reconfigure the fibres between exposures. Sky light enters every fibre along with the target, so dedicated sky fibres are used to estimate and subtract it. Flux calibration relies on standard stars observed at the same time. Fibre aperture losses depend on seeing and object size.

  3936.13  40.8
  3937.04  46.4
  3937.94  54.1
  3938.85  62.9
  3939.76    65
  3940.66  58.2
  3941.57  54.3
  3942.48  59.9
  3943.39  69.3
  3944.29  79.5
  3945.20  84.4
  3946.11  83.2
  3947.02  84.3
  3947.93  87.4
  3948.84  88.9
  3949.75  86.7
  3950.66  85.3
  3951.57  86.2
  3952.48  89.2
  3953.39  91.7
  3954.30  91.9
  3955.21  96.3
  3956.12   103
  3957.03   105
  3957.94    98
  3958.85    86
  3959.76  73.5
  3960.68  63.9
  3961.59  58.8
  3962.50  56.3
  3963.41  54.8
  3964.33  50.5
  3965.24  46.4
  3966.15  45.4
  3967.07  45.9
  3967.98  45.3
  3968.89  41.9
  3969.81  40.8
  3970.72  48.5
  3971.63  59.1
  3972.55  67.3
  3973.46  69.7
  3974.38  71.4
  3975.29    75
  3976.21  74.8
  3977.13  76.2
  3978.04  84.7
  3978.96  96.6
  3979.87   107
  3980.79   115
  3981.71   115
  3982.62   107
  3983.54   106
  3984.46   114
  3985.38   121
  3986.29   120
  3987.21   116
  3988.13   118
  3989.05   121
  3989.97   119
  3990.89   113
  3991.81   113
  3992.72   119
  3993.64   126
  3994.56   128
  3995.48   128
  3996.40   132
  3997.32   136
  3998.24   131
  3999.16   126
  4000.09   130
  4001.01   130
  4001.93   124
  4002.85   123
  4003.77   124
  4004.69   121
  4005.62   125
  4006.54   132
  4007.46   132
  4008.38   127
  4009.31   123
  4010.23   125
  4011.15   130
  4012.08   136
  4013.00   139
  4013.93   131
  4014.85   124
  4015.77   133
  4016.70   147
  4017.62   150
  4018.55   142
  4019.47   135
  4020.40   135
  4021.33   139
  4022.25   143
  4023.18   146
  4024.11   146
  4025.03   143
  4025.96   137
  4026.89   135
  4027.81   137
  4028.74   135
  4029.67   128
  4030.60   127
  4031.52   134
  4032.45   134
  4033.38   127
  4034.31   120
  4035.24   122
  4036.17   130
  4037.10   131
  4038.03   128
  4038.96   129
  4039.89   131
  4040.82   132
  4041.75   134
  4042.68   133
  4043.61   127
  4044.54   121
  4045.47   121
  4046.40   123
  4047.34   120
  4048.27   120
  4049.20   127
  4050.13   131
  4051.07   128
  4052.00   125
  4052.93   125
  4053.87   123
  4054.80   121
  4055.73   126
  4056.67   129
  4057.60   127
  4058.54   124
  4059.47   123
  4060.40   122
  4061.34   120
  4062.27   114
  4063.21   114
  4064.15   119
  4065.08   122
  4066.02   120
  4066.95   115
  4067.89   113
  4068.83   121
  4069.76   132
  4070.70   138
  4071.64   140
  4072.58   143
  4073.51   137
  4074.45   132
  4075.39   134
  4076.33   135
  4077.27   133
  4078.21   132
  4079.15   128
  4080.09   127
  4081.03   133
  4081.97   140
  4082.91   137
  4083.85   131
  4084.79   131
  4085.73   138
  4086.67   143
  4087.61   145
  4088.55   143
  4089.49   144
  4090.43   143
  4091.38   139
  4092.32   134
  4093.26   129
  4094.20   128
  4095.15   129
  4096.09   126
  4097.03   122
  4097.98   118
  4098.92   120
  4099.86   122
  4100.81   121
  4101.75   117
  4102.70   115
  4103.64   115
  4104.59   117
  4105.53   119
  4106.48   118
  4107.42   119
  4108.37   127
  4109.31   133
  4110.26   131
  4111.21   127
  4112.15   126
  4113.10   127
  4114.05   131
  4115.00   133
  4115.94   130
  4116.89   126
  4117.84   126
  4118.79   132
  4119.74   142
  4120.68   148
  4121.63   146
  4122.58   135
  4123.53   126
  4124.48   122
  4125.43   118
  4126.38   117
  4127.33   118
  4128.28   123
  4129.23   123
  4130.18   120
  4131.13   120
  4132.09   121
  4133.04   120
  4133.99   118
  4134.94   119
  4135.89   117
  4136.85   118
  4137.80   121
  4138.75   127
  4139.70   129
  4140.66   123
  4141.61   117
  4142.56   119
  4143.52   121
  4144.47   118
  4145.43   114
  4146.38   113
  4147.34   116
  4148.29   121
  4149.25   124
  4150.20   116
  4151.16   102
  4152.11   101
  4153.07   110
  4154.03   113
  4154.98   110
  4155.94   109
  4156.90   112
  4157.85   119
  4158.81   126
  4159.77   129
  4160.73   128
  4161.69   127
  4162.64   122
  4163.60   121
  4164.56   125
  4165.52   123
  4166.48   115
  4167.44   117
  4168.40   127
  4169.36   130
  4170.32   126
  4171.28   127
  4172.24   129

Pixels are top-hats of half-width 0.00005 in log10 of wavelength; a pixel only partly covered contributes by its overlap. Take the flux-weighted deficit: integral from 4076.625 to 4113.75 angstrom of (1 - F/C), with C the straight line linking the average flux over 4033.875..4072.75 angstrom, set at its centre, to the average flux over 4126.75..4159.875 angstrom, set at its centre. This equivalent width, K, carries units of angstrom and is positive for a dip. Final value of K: -2.2 angstrom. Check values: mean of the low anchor 125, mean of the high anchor 118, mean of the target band 129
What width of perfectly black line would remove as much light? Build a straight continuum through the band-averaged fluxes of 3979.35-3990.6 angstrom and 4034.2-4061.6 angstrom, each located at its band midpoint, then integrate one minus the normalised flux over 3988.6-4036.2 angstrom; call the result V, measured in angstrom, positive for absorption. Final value -4.4 angstrom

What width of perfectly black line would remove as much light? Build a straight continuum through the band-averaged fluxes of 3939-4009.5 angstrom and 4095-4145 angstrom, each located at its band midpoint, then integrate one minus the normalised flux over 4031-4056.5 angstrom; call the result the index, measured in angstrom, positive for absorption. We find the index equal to -4.5 angstrom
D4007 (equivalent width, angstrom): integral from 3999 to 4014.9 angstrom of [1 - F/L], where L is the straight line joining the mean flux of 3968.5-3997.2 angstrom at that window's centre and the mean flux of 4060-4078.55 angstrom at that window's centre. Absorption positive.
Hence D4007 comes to -3.2 angstrom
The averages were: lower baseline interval 98.8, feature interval 128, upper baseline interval 127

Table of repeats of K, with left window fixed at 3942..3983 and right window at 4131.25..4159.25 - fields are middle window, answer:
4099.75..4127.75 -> -4.10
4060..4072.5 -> -2.93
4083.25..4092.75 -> -3.16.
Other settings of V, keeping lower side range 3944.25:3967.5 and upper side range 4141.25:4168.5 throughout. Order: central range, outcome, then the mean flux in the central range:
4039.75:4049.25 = -3.04 angstrom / 126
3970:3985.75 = -1.03 angstrom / 87.8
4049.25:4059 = -2.85 angstrom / 126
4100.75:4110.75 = -1.23 angstrom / 121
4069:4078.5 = -3.17 angstrom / 135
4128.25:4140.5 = -0.83 angstrom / 121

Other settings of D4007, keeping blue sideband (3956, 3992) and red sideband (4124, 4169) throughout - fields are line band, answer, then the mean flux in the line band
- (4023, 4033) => -4.43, 136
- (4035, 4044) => -3.08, 130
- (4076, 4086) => -2.63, 133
